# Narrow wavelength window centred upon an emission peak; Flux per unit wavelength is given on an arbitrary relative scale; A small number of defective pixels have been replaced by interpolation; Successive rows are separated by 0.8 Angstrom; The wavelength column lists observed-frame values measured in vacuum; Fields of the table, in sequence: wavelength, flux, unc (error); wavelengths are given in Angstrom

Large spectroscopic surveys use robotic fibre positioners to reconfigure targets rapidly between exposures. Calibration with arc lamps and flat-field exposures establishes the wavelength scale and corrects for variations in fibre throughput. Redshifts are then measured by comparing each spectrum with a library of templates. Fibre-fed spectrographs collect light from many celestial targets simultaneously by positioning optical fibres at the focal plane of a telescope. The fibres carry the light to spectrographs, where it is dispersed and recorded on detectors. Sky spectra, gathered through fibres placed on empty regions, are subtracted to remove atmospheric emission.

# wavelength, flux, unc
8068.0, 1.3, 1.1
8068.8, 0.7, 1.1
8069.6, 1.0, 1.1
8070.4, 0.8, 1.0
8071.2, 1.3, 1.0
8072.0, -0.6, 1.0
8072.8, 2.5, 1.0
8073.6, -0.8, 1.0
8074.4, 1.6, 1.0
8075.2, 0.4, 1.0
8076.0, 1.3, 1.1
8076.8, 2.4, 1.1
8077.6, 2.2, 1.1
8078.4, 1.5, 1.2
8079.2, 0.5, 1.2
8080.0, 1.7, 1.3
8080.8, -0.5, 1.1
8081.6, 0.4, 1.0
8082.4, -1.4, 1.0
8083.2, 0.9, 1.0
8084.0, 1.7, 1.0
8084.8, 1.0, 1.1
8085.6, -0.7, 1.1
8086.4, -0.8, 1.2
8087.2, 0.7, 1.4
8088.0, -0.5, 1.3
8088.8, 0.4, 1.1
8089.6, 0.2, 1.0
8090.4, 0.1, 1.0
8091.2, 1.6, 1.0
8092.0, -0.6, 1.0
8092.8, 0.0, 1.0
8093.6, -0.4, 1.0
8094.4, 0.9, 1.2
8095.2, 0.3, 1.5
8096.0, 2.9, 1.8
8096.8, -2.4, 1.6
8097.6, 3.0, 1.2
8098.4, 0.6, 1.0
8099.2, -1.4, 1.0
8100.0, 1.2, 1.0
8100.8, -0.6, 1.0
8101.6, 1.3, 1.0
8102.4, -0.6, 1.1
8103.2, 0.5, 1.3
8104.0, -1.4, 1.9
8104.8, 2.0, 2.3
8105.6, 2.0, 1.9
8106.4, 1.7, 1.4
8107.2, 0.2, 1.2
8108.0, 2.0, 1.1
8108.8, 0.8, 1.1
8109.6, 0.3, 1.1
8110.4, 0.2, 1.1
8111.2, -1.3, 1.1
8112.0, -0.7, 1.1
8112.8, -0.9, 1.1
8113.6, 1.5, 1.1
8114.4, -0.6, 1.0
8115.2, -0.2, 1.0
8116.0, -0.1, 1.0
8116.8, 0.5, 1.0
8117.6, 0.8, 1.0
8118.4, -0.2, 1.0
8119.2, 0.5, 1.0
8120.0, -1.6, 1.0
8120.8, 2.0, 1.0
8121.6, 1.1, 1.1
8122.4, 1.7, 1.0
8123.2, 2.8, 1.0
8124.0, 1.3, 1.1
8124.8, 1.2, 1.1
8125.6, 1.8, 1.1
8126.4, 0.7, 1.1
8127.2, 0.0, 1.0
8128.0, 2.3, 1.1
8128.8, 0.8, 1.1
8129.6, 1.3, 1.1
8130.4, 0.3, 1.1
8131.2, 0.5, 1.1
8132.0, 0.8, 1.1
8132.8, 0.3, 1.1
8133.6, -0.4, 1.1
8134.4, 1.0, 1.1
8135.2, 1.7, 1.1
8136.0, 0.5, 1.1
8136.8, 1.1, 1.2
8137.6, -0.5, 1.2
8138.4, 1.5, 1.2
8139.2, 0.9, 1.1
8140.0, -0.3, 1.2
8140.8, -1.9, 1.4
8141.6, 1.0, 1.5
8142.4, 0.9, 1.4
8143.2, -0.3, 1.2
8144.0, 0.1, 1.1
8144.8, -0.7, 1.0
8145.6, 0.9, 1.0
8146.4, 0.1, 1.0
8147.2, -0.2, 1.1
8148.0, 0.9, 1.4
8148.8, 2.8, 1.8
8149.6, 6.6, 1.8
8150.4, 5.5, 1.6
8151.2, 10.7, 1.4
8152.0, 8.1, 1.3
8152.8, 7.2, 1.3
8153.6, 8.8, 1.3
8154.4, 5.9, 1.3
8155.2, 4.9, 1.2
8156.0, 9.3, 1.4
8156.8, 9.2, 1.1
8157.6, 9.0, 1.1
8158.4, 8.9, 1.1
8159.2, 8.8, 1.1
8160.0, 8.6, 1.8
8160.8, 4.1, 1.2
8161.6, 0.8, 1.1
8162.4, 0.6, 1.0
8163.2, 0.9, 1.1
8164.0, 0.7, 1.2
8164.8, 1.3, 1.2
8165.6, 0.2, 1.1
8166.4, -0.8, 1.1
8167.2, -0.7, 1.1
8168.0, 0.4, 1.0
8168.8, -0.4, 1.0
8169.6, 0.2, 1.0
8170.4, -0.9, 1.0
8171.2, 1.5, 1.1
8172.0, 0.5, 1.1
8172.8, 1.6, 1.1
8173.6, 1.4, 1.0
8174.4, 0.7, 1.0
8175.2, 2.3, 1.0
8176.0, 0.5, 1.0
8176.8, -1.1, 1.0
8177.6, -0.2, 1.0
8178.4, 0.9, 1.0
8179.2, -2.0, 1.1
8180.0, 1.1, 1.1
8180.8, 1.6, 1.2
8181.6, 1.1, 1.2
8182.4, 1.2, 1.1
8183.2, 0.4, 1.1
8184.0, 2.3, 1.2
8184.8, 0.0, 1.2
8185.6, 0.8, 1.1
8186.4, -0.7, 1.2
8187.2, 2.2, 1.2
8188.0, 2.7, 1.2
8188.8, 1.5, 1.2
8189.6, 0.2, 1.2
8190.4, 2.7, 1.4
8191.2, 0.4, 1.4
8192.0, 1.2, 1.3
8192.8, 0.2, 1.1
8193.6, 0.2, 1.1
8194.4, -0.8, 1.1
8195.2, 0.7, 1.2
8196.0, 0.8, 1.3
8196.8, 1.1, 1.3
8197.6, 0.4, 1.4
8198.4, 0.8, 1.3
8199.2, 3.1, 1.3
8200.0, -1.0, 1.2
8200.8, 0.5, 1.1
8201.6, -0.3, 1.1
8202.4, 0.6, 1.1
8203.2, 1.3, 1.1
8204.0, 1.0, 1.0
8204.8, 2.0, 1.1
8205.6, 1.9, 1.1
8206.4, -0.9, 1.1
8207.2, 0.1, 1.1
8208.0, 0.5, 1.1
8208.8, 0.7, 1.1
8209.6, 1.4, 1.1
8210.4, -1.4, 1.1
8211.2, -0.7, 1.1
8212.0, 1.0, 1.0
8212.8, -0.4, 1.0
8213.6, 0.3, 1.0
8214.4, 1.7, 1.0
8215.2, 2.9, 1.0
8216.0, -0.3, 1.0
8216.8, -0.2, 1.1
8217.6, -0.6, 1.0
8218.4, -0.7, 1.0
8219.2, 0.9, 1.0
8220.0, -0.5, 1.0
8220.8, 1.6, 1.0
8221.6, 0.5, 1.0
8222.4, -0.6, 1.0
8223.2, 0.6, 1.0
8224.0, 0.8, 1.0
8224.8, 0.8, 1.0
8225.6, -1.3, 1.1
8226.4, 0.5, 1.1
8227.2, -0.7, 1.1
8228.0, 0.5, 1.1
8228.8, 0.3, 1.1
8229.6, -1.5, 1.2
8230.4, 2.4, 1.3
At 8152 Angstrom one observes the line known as [O II]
